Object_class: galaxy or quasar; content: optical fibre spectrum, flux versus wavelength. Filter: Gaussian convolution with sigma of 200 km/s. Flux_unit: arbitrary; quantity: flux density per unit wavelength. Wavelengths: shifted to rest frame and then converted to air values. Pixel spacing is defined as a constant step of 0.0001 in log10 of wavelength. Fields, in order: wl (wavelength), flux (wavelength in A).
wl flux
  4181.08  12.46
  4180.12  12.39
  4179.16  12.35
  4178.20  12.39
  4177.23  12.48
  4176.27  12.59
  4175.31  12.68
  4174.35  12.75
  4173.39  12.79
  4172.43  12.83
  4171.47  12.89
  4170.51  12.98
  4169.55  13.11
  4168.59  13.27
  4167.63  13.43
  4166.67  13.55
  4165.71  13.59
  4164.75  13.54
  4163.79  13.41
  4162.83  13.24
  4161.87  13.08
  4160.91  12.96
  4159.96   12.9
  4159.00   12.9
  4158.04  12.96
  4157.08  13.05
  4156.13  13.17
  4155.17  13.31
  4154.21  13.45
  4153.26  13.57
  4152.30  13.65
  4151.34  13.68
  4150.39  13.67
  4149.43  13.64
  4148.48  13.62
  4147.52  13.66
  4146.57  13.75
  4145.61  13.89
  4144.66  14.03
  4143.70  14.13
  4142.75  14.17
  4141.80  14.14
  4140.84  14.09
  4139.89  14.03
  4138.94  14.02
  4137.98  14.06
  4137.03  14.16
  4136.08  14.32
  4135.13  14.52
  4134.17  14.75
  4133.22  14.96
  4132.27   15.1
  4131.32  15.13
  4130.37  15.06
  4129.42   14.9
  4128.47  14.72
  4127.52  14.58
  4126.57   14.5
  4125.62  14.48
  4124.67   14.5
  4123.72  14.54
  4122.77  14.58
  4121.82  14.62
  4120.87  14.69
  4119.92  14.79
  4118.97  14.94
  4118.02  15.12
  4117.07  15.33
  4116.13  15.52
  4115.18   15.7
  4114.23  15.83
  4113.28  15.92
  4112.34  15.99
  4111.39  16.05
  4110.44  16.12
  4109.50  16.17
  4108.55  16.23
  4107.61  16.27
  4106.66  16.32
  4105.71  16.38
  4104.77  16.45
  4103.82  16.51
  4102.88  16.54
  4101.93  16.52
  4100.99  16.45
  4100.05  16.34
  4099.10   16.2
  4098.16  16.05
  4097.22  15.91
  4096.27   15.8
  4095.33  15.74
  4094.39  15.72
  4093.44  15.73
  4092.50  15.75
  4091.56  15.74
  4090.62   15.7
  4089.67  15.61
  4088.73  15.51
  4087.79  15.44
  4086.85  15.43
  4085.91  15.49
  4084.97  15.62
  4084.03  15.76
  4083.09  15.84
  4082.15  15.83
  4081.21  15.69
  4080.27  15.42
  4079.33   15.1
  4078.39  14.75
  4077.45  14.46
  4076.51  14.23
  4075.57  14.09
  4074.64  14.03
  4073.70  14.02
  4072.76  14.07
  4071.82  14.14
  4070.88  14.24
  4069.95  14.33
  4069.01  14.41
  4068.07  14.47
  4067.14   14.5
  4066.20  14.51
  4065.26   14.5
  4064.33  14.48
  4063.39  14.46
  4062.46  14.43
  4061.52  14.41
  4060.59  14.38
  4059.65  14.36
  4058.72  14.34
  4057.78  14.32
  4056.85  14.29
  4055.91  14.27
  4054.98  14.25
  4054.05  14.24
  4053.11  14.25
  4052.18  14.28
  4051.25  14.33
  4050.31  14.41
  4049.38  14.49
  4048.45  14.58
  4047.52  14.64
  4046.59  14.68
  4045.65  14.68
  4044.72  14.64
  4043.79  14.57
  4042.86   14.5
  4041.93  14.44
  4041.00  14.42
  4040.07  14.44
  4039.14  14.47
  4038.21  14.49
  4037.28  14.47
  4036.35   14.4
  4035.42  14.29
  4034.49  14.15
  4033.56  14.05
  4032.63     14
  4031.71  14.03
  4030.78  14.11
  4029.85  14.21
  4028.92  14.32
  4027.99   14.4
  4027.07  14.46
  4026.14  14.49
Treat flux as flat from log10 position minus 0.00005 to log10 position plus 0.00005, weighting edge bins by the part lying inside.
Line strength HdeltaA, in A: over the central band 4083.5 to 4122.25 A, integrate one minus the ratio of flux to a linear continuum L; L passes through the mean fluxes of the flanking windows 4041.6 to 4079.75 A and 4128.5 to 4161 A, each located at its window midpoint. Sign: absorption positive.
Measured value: -4.5 A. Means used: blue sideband 14.4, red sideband 13.9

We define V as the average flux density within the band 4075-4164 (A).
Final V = 14.9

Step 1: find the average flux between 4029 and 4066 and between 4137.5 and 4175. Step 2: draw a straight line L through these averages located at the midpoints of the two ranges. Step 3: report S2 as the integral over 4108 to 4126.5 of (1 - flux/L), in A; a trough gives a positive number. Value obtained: -2.0 A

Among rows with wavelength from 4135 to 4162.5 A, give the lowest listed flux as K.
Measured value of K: 12.9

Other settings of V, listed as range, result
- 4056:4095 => 14.9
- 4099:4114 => 16.3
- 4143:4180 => 13.2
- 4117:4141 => 14.6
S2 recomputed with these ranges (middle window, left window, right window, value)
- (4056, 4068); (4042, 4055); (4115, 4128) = 0.11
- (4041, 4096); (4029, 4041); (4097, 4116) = 1.44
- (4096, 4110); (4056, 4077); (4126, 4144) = -1.81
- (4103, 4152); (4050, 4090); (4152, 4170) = -3.85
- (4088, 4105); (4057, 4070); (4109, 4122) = -1.01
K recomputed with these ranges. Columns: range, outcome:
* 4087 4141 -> 14.02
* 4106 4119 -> 14.94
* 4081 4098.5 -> 15.43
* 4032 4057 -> 14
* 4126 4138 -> 14.06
